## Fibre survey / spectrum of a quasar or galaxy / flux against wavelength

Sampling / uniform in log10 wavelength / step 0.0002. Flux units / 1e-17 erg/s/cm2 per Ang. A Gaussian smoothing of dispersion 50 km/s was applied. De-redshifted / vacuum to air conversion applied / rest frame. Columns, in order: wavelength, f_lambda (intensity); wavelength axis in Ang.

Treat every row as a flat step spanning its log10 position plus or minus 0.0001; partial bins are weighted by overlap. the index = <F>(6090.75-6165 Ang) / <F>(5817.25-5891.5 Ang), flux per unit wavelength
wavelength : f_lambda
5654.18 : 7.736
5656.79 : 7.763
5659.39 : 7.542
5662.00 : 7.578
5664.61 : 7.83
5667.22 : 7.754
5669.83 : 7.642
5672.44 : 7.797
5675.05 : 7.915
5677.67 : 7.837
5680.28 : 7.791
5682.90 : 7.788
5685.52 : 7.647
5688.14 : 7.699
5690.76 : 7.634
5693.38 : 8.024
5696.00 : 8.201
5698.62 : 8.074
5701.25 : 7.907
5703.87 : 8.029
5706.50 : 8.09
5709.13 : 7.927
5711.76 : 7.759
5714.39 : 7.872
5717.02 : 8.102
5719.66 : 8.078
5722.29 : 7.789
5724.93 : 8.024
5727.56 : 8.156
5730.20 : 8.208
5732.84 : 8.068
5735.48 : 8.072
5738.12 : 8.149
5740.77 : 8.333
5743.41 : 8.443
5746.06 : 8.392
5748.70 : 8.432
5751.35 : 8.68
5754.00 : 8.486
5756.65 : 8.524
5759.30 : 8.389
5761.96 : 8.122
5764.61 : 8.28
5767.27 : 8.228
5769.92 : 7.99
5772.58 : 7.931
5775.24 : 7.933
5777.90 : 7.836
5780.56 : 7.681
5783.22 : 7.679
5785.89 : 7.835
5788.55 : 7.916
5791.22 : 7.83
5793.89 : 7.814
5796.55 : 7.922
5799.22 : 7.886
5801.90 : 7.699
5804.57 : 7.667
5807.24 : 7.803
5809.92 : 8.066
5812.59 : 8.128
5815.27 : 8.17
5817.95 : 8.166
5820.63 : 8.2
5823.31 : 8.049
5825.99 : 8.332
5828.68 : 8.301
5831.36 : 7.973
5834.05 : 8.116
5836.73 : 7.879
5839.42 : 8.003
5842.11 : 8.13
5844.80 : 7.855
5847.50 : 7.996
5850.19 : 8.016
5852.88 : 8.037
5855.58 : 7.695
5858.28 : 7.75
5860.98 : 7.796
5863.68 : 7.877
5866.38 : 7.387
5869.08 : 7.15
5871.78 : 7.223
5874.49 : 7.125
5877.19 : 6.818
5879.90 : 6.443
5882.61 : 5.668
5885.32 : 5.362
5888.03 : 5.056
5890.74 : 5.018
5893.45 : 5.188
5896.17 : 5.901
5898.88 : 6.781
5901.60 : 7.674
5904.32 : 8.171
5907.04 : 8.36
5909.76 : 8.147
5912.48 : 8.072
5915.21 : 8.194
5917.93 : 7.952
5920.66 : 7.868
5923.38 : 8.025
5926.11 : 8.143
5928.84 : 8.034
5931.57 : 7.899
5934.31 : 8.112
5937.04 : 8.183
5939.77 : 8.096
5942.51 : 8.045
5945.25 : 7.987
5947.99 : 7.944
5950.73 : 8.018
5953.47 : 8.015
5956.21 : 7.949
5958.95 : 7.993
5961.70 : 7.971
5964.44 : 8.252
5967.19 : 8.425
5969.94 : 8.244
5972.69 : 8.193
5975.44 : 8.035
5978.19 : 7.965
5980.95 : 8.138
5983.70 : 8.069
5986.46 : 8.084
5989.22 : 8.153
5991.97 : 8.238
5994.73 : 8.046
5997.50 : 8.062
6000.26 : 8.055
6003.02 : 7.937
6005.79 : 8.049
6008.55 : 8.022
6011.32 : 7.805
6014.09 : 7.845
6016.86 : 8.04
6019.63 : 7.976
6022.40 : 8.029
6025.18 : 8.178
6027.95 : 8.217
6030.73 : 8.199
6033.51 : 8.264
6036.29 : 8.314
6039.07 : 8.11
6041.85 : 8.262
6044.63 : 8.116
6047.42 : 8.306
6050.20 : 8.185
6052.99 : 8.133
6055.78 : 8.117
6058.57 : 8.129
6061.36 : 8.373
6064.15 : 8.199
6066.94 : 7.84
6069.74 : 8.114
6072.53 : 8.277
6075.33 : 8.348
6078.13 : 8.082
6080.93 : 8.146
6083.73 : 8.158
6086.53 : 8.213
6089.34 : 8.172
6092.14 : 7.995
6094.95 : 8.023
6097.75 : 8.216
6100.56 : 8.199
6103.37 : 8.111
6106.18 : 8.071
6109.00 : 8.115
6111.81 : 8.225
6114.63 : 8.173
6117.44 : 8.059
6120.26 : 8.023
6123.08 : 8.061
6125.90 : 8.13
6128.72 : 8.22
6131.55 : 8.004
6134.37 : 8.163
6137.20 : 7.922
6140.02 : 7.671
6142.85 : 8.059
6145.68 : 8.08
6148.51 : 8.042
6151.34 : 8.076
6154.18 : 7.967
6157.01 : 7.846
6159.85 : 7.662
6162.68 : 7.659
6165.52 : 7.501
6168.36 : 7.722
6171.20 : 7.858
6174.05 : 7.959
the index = 1.1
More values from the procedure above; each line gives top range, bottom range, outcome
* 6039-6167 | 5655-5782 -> 1.01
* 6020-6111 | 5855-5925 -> 1.15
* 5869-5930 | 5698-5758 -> 0.87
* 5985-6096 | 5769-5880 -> 1.04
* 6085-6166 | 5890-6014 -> 1.02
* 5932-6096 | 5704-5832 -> 1.00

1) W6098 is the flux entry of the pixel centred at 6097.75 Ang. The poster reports 8.216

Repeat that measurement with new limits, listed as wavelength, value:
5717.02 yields 8.102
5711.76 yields 7.759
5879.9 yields 6.443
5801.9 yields 7.699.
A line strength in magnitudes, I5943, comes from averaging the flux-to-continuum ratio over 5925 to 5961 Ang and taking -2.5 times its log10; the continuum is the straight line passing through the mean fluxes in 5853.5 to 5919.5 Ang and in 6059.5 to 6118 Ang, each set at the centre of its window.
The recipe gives -0.10 mag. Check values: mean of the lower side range 7.05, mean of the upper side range 8.15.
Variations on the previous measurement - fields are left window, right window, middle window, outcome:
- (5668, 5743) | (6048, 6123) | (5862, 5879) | 0.111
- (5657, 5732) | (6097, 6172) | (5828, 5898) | 0.115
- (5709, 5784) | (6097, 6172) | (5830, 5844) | 0.011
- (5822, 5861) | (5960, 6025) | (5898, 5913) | 0.019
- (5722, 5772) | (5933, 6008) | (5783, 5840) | 0.030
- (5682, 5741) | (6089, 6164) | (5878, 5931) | 0.135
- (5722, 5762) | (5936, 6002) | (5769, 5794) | 0.055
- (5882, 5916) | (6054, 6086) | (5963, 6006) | -0.094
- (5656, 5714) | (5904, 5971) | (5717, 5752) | -0.044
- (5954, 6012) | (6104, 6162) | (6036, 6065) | -0.019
